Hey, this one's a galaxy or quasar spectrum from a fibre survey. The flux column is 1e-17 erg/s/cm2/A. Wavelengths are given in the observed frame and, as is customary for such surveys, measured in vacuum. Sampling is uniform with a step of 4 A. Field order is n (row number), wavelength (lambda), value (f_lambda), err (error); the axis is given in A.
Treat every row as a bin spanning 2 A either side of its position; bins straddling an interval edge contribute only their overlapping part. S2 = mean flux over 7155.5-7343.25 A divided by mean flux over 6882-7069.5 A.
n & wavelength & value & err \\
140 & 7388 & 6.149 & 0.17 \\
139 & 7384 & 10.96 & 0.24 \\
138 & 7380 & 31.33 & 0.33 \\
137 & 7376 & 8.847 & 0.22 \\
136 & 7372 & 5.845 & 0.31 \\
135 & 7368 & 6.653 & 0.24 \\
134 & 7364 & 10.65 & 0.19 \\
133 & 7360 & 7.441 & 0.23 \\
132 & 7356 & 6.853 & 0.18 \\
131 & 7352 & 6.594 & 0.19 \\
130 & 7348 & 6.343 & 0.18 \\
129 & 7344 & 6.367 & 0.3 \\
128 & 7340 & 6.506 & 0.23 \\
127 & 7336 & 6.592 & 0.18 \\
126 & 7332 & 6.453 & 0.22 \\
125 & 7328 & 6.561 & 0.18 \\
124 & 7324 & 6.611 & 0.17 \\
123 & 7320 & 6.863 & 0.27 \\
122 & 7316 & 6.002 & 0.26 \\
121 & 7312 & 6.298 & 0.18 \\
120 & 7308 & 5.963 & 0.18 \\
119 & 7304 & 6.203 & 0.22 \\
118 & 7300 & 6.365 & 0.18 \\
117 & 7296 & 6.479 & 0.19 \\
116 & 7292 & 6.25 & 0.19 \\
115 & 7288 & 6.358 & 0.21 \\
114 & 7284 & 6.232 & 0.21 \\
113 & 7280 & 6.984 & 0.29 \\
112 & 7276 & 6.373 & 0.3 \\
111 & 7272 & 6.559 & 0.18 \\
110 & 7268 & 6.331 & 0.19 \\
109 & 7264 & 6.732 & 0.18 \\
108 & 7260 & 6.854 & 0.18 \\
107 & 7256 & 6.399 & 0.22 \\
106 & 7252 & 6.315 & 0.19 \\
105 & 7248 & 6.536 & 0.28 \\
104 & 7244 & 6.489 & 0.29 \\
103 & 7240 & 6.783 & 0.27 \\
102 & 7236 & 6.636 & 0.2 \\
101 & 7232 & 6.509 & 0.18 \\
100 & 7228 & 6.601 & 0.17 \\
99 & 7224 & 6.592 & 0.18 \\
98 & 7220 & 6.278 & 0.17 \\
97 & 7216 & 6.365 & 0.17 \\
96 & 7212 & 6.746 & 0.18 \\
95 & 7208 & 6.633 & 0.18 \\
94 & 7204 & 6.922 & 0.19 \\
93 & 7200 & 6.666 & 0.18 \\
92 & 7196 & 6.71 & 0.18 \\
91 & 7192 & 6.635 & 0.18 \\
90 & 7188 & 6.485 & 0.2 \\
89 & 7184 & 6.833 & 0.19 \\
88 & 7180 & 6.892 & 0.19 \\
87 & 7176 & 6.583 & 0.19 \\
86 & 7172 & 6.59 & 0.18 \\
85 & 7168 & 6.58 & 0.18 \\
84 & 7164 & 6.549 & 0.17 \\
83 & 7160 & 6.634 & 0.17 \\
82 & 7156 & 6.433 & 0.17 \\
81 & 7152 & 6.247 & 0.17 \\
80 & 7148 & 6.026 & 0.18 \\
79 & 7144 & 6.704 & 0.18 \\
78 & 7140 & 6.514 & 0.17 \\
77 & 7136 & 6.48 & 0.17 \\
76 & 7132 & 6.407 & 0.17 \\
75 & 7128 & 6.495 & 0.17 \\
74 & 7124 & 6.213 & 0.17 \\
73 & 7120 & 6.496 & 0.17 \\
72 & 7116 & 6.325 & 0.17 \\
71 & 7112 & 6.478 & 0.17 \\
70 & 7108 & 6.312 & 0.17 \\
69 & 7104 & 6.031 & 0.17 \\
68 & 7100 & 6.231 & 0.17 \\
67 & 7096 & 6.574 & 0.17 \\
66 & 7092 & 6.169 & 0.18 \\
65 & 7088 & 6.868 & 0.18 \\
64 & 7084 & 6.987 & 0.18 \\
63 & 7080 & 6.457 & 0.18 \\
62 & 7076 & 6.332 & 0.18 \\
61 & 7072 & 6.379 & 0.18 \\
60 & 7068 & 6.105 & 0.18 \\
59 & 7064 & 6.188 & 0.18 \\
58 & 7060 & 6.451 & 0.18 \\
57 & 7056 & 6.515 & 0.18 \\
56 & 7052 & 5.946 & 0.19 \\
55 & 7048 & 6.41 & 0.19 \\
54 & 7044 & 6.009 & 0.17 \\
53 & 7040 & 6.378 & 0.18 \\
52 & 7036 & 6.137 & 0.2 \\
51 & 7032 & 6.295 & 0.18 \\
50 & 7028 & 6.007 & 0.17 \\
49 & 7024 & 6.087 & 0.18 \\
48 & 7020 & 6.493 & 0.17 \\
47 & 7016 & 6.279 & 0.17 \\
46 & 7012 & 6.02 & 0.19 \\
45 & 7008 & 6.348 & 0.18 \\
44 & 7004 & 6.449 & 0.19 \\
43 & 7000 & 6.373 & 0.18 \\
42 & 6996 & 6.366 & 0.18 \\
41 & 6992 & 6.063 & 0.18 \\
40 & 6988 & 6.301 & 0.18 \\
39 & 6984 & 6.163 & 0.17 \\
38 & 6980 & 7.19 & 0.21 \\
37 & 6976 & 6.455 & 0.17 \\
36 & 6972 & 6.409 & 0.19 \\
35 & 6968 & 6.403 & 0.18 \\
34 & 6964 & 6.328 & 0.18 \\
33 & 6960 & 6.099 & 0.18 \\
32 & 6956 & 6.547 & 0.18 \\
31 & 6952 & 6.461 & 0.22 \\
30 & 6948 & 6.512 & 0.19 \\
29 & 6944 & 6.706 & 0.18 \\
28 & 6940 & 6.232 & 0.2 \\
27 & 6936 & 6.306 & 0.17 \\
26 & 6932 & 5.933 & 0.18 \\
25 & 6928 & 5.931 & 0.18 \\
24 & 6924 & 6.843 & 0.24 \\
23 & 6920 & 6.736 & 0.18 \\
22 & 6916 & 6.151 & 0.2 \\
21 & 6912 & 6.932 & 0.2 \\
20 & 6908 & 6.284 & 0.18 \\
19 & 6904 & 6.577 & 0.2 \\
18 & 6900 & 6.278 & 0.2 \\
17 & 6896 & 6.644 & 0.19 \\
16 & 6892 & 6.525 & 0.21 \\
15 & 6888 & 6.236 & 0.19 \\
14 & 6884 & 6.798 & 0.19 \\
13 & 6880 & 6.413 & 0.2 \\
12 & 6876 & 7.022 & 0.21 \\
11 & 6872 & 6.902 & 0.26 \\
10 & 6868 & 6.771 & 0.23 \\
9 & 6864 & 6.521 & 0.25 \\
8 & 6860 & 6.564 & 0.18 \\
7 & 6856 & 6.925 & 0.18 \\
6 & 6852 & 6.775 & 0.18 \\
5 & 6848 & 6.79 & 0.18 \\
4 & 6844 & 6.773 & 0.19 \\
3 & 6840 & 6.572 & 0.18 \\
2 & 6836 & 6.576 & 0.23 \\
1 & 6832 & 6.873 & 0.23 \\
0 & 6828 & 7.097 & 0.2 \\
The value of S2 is 1.03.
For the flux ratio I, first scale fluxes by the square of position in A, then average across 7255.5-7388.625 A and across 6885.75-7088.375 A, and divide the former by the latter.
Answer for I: 1.31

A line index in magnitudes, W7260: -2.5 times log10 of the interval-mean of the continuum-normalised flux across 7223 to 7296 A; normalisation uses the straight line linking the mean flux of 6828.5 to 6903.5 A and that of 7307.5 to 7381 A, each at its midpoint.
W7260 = 0.17 mag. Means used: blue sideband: 6.67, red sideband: 7.88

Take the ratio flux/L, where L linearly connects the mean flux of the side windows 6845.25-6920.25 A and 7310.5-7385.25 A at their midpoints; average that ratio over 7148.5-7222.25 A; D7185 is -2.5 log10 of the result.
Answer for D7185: 0.18 mag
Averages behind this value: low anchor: 6.62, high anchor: 8.4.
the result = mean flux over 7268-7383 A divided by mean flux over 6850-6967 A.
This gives 1.2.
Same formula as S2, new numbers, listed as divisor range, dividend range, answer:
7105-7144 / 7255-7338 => 1.01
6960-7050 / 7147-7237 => 1.04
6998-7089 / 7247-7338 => 1.02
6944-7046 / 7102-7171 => 1.01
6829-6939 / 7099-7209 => 0.99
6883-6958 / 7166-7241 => 1.03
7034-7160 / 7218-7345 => 1.02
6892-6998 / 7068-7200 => 1.01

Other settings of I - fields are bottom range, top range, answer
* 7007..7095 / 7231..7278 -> 1.10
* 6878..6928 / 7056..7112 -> 1.03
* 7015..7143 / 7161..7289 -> 1.08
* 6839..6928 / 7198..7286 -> 1.10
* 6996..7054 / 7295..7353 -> 1.12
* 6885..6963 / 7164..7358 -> 1.12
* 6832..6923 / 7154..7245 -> 1.09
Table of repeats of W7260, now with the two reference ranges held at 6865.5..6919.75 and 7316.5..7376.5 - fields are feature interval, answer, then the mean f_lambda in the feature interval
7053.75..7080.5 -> 0.06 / 6.34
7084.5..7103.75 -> 0.05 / 6.46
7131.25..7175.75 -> 0.05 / 6.48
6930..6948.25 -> 0.05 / 6.32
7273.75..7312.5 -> 0.09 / 6.35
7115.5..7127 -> 0.07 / 6.36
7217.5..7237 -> 0.05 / 6.51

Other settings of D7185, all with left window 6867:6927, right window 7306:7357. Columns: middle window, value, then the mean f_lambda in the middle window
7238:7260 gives -0.009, 6.54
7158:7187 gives -0.025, 6.66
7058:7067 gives 0.041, 6.3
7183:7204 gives -0.030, 6.68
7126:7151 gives 0.014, 6.43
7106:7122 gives 0.020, 6.4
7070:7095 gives 0.000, 6.53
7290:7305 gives 0.023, 6.33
